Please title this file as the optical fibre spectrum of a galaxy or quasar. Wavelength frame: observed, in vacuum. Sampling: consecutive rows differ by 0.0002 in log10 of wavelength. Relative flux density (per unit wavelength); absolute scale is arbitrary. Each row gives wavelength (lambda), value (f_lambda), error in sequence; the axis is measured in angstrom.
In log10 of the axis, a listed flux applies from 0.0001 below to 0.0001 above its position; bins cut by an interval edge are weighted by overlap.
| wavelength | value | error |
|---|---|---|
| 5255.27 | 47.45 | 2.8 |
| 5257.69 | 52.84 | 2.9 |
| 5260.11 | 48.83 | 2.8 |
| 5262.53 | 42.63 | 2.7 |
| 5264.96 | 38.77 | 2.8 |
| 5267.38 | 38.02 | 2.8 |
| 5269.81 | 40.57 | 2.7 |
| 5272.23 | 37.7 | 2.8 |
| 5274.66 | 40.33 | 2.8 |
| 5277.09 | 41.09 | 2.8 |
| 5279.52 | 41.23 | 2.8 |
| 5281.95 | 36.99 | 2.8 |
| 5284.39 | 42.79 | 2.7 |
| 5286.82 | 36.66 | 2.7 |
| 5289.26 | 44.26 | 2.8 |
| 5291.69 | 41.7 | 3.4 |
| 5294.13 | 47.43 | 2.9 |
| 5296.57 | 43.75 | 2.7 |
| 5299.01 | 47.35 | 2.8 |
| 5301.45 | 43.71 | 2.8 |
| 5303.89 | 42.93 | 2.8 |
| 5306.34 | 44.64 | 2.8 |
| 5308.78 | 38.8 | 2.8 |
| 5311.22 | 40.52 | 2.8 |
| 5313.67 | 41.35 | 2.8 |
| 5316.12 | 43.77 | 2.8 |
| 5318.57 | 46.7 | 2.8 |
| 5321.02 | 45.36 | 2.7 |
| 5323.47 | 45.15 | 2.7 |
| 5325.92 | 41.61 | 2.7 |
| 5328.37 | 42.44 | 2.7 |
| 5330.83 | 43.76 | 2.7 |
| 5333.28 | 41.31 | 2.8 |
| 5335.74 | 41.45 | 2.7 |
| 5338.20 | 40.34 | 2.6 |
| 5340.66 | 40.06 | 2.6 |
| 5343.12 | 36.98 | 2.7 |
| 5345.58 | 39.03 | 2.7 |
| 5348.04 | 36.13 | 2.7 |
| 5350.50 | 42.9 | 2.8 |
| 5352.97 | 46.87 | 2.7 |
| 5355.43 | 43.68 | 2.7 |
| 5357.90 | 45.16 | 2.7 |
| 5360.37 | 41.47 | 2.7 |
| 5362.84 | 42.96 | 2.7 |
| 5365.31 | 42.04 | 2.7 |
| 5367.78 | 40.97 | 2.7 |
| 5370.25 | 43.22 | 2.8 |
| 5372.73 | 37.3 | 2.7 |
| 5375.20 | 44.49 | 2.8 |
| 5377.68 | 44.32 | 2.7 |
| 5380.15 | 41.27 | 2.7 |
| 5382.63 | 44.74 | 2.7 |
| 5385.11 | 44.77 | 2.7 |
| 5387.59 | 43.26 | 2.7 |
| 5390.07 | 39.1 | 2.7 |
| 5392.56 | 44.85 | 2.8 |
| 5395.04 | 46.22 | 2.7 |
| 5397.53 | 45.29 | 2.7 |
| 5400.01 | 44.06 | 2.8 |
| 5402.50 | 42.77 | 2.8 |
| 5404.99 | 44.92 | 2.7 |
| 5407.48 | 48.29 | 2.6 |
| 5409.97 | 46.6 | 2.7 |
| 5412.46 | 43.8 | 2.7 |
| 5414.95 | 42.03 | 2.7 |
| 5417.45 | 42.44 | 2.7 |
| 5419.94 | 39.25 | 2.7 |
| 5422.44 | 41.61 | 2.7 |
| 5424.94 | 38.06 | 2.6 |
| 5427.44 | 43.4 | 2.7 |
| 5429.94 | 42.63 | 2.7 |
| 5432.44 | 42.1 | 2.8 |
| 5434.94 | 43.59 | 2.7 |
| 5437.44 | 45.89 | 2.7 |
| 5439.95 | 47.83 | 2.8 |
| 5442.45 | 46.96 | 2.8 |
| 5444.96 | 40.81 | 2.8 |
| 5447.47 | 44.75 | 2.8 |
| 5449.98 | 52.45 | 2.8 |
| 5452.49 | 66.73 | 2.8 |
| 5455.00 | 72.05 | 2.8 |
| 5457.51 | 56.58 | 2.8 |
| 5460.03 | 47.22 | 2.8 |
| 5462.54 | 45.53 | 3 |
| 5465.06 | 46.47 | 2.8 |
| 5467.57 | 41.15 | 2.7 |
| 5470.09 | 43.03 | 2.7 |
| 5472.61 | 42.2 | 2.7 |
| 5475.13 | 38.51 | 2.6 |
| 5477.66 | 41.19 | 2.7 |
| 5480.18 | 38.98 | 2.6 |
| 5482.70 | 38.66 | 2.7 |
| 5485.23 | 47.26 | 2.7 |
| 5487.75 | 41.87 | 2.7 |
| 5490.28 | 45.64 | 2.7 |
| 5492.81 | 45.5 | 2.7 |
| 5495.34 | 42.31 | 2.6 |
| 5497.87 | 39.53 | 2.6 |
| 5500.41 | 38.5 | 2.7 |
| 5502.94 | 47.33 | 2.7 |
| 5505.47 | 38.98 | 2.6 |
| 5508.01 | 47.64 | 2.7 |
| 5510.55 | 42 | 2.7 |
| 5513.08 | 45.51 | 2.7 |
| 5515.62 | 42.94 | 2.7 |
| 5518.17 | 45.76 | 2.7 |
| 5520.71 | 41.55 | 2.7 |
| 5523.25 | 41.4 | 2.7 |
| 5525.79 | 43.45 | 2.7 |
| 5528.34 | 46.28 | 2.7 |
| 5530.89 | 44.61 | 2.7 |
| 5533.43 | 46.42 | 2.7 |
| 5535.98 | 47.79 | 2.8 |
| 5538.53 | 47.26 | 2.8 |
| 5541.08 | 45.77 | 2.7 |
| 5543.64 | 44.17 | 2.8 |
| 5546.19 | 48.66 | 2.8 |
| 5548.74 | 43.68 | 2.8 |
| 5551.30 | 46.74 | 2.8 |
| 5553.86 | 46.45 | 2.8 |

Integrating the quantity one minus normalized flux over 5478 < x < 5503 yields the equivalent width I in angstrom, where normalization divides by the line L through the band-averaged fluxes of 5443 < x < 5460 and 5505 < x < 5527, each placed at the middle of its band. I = 2.9 angstrom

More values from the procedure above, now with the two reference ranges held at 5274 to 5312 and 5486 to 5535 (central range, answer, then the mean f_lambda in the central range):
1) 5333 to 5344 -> 0.64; 40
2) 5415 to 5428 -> 0.64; 40.9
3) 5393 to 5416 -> -1.07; 44.9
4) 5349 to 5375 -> -0.02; 42.7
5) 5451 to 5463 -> -4.18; 58.3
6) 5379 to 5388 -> -0.16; 43.5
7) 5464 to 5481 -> 0.67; 41.7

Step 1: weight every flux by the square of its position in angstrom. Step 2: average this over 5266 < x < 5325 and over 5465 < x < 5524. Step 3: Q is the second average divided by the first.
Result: 1.09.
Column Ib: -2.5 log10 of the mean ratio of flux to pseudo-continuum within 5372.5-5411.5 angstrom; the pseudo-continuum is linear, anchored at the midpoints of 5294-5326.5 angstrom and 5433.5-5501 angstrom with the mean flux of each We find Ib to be 0.021 mag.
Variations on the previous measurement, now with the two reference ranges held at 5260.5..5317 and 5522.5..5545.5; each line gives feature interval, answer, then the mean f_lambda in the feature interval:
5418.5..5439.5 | 0.039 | 42.3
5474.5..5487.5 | 0.089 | 41.1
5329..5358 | 0.031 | 41.3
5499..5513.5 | 0.045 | 43.2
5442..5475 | -0.119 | 49.4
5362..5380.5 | 0.022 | 42.1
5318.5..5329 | -0.047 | 44.1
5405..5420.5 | -0.012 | 44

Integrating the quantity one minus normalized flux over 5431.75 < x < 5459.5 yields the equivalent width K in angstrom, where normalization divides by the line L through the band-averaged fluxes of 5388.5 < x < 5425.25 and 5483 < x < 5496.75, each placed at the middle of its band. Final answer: -4.6 angstrom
